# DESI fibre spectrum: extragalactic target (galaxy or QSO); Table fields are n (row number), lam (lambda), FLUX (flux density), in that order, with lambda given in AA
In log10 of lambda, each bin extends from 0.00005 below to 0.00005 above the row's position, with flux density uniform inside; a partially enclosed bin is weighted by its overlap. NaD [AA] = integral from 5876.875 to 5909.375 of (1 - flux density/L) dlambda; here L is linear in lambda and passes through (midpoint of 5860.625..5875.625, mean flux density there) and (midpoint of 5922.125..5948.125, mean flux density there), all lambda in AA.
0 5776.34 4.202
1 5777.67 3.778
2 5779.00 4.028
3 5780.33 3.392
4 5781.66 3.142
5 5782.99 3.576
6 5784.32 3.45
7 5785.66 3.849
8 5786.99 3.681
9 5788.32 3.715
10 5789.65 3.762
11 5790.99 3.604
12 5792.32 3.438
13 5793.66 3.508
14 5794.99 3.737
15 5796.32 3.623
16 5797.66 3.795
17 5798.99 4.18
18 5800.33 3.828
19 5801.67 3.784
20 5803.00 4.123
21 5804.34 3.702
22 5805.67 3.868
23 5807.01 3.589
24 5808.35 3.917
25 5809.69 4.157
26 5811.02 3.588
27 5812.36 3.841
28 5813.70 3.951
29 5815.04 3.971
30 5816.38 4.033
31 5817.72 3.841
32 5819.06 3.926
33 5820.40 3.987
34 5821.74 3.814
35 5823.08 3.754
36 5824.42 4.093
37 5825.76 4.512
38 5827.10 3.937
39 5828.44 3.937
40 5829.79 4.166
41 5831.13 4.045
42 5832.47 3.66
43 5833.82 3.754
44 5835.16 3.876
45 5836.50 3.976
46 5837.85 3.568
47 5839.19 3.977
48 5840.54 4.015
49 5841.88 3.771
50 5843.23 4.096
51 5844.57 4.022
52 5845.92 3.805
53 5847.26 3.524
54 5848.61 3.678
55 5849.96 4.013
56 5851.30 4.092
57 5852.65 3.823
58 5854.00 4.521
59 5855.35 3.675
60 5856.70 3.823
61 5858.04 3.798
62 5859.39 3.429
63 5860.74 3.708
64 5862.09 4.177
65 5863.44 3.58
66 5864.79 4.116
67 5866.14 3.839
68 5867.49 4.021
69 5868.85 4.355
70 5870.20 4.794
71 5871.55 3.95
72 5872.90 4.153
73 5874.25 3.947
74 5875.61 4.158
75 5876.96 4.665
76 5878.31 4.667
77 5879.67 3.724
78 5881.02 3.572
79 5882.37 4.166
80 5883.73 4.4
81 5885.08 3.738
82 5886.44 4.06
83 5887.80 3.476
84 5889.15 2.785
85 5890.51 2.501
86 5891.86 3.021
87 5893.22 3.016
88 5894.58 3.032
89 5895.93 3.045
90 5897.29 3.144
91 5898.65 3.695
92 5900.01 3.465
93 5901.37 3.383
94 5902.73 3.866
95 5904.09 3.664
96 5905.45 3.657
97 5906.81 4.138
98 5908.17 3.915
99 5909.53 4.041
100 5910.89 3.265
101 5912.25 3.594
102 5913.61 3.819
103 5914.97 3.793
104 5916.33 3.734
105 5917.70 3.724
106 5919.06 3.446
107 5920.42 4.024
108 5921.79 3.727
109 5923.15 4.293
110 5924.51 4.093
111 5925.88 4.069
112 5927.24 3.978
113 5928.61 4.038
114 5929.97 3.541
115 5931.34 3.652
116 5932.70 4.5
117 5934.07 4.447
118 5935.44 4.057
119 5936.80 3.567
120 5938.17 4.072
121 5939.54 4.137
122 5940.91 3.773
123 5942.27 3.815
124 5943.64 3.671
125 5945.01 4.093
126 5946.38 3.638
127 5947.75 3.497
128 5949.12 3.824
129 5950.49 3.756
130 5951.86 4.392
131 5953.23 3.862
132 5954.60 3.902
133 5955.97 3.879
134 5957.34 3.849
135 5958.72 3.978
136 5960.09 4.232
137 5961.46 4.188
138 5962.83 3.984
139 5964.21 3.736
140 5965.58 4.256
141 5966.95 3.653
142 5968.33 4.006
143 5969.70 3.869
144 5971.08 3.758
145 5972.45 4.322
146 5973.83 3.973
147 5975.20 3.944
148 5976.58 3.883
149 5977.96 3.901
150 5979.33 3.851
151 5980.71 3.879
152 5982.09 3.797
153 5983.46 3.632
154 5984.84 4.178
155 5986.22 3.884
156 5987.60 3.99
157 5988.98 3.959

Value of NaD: 3.4 AA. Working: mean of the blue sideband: 4.07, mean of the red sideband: 3.95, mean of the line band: 3.6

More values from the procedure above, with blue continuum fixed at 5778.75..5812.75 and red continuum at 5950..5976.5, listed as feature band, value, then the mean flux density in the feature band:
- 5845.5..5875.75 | -1.1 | 3.95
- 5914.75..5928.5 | 0.1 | 3.9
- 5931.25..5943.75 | -0.2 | 4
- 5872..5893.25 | 0.4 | 3.78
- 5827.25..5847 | -0.6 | 3.9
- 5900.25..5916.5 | 0.7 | 3.73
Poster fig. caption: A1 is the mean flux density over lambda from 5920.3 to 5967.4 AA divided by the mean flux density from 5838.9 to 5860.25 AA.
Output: 1.0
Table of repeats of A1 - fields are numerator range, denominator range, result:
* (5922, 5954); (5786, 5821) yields 1.03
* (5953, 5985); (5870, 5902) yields 1.07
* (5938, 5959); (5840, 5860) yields 1.00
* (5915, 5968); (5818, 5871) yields 1.00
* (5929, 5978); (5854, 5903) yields 1.05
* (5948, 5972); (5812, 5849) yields 1.01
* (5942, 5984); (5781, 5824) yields 1.03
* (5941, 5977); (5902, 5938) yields 1.01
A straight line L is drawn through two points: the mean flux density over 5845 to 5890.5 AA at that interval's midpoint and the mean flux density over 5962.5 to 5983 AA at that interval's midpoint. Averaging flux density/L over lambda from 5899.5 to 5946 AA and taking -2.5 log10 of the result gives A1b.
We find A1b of 0.018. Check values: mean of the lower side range 3.93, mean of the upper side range 3.92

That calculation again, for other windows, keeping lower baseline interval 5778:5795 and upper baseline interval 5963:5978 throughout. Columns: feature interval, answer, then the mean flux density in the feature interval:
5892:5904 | 0.14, 3.33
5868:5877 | -0.13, 4.25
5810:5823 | -0.07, 3.89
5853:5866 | -0.04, 3.87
